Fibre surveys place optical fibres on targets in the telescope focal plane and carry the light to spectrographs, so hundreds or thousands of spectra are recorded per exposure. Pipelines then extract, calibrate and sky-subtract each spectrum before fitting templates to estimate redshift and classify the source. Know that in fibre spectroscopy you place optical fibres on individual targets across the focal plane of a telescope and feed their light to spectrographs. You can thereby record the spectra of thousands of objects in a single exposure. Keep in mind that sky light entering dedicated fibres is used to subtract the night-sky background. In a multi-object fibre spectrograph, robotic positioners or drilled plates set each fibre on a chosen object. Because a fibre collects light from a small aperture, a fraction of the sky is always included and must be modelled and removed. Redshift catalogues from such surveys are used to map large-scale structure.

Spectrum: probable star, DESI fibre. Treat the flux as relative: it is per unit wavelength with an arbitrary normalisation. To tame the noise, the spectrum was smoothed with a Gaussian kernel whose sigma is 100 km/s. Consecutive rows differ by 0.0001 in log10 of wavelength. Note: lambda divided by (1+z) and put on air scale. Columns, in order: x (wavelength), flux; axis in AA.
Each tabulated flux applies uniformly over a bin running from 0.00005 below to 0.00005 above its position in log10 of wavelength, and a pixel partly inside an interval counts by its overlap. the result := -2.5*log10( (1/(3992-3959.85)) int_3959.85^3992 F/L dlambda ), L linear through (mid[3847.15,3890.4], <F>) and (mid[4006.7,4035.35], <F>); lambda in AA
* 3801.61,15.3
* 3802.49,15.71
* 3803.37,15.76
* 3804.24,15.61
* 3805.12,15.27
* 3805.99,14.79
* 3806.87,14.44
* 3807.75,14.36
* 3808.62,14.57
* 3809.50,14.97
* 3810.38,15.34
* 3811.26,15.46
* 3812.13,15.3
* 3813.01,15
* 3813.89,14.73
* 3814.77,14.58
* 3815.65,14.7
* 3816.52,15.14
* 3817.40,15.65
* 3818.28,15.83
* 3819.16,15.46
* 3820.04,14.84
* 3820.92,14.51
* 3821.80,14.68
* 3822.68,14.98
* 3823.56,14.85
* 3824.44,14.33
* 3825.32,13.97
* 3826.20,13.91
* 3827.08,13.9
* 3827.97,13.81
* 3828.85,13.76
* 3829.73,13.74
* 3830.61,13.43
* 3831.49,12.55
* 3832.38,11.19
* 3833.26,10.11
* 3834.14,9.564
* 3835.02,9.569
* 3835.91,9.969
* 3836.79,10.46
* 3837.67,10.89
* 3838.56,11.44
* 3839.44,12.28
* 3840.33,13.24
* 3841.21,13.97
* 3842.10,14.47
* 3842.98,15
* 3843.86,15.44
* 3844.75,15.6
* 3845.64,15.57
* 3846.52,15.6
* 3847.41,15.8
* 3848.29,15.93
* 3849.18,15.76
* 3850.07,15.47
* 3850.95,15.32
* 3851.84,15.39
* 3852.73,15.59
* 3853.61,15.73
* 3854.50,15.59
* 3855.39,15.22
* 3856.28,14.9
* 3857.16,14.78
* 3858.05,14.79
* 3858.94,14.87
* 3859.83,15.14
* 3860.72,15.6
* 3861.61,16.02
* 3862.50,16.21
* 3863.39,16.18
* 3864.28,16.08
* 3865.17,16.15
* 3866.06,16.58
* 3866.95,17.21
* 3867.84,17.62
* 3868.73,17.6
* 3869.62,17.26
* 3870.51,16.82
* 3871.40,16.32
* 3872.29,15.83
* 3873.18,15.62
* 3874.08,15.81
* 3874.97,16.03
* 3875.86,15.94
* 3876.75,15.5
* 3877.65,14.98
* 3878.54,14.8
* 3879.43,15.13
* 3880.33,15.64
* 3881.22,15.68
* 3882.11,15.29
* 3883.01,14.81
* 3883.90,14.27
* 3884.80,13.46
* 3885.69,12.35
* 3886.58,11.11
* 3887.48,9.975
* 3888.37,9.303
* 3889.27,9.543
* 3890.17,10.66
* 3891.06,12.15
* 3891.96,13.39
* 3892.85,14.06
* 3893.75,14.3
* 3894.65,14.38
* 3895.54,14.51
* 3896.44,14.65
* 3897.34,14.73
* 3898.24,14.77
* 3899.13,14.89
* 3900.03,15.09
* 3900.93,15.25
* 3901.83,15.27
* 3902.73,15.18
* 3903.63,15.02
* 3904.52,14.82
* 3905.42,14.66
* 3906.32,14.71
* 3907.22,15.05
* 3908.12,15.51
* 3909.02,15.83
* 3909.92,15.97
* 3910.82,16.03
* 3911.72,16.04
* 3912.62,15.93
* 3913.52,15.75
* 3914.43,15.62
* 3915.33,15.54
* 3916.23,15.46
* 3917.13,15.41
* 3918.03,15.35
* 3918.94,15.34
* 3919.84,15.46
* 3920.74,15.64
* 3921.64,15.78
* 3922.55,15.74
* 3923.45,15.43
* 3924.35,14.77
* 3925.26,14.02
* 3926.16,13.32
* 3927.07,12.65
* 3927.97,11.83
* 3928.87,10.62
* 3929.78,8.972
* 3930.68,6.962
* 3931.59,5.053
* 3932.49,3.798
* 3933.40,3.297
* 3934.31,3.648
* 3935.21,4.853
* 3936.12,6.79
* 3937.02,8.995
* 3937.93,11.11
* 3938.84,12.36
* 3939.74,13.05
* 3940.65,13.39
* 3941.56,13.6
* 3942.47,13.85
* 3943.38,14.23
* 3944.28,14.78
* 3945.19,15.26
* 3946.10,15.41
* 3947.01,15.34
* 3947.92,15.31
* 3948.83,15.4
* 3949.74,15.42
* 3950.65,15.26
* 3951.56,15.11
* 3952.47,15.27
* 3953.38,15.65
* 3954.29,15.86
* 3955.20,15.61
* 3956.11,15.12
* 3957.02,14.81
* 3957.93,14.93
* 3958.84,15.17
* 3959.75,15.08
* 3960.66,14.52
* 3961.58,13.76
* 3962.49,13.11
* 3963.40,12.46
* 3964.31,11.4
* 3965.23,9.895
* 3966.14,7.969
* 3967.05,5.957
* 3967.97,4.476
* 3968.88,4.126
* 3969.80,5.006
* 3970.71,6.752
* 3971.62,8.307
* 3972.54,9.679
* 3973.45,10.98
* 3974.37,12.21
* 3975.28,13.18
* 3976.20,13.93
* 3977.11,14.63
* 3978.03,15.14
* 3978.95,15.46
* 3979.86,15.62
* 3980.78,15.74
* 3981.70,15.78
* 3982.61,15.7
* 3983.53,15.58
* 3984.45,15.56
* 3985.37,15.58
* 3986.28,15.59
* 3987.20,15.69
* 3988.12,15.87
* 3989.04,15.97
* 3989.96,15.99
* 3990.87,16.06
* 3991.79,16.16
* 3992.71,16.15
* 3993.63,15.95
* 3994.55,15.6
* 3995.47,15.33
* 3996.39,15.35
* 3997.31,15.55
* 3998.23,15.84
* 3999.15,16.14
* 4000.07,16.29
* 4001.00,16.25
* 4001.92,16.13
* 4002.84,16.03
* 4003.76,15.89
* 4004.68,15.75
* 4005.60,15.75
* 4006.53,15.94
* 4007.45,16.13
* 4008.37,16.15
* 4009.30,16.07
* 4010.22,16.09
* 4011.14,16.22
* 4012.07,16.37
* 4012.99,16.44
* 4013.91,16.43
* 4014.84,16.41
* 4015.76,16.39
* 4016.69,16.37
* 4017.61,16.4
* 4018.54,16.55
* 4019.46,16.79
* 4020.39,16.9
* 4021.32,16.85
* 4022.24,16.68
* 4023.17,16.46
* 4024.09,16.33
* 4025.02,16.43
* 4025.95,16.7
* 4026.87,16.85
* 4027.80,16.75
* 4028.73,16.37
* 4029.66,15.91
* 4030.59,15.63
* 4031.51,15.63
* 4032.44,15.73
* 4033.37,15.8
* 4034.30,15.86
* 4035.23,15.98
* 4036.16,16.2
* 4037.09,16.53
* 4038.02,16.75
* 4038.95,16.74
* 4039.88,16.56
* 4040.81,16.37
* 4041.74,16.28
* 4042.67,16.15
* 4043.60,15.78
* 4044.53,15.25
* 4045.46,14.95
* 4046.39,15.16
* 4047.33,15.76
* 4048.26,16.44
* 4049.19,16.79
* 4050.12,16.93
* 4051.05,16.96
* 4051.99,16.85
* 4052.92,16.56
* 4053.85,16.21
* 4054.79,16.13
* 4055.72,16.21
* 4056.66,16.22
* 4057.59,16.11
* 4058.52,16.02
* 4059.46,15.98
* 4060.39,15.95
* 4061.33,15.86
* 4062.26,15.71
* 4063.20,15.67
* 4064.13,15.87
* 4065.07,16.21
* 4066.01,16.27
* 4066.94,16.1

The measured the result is 0.25 mag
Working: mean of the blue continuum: 15.1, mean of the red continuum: 16.3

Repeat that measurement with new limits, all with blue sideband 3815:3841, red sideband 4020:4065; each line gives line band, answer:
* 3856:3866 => -0.14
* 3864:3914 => -0.06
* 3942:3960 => -0.02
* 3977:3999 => -0.02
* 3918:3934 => 0.24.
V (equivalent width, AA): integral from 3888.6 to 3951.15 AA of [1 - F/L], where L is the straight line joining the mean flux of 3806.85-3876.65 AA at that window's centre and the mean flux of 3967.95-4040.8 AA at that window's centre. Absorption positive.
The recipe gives 6.8 AA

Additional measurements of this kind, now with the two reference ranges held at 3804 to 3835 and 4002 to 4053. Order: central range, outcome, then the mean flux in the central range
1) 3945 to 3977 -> 6.3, 12.5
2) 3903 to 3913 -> -0.2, 15.4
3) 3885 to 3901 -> 2.0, 13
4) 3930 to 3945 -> 5.8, 9.46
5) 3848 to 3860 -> -0.6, 15.3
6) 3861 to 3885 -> -1.9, 15.9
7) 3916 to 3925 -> -0.1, 15.4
